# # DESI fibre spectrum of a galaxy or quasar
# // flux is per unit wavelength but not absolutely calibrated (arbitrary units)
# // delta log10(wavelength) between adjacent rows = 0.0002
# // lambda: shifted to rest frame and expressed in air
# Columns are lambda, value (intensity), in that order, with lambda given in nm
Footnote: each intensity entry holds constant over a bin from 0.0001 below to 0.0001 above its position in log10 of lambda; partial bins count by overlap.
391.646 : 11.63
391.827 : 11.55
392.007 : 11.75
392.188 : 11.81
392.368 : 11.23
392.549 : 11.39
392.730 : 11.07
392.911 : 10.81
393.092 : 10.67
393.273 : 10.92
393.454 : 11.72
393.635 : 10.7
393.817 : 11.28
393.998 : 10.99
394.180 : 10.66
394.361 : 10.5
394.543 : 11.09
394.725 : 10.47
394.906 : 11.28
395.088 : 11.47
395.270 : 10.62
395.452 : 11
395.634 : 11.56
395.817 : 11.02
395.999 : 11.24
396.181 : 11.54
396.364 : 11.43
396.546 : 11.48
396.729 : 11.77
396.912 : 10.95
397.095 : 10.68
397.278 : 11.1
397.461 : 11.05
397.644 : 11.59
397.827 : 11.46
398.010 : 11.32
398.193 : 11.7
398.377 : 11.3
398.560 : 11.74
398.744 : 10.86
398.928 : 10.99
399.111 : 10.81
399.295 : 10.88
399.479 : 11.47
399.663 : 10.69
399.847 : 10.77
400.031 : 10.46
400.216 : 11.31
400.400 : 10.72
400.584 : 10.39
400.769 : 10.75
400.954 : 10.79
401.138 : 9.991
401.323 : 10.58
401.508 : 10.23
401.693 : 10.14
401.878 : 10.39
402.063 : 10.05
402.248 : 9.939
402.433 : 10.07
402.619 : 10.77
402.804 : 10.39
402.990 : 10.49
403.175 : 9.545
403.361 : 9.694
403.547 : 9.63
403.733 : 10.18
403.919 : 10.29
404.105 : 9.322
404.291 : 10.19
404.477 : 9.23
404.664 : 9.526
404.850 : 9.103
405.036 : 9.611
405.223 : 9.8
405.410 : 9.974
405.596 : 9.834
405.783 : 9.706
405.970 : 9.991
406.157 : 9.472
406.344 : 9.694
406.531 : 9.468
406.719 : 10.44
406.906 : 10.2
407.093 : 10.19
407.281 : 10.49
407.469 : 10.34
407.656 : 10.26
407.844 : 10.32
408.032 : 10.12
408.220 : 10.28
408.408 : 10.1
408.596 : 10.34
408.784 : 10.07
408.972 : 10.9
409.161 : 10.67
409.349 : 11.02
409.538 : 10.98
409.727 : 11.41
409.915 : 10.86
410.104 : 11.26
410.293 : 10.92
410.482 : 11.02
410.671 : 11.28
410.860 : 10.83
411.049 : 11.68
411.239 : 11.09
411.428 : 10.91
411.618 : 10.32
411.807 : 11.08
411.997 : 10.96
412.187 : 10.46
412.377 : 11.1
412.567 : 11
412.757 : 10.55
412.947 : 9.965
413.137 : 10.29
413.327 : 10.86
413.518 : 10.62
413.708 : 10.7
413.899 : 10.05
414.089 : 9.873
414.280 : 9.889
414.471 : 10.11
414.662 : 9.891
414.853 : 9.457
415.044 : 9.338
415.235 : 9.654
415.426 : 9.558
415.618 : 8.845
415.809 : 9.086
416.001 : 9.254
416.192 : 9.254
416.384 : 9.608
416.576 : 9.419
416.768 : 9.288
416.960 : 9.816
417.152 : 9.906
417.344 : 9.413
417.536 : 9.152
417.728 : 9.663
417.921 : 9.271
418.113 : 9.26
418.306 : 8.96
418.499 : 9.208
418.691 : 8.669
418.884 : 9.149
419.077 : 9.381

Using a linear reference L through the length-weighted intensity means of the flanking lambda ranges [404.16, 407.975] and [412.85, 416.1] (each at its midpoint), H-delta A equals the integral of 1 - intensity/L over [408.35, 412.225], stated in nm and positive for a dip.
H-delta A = -0.40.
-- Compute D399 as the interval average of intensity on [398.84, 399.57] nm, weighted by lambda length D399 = 11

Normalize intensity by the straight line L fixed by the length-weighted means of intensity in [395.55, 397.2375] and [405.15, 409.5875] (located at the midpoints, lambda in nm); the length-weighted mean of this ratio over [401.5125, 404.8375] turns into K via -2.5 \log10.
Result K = 0.067 mag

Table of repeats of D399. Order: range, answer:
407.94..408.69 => 10.2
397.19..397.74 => 11.3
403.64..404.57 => 9.85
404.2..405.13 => 9.53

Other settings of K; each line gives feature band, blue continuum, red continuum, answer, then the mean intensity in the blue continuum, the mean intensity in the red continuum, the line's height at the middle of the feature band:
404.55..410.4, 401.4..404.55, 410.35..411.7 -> 0.04 mag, 10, 11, 10.6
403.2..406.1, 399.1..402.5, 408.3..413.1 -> 0.10 mag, 10.5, 10.8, 10.7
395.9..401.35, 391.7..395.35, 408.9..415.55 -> -0.01 mag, 11.1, 10.6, 11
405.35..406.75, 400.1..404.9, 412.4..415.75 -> 0.04 mag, 10.2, 10.1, 10.1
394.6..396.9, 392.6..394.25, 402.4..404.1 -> -0.05 mag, 11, 10.1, 10.8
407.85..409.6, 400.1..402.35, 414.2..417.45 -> -0.05 mag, 10.4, 9.51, 9.96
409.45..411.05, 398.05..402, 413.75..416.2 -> -0.12 mag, 10.8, 9.59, 9.98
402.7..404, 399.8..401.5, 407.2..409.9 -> 0.06 mag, 10.6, 10.5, 10.6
